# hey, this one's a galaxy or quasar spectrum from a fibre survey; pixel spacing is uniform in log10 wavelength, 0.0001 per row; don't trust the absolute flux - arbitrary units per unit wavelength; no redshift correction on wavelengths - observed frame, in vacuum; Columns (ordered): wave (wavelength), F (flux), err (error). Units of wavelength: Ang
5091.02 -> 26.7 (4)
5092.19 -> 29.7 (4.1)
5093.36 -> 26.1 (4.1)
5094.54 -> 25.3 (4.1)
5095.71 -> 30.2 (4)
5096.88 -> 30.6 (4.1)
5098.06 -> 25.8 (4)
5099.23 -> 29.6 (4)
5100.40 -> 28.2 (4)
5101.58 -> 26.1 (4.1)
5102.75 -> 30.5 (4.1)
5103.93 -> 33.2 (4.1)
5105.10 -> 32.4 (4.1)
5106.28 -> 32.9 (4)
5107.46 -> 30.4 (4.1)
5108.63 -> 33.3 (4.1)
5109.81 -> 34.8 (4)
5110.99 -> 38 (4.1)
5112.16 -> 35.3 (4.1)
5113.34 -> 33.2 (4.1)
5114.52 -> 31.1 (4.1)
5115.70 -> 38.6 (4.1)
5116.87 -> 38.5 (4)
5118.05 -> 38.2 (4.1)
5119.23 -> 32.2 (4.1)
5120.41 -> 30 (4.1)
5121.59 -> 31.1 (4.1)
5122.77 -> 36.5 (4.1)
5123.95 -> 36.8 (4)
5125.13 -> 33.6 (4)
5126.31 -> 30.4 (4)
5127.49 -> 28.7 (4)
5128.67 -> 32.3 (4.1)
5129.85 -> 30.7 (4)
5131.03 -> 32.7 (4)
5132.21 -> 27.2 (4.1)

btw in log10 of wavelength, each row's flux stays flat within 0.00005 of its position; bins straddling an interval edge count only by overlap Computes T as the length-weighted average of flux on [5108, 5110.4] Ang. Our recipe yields 34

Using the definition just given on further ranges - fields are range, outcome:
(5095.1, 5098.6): 28.9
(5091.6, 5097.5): 28.4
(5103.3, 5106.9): 32.7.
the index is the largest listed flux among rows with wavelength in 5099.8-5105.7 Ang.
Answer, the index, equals 33.2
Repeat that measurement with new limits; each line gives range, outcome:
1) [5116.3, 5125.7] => 38.5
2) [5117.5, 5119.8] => 38.2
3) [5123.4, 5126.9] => 36.8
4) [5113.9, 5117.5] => 38.6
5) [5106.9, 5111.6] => 38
